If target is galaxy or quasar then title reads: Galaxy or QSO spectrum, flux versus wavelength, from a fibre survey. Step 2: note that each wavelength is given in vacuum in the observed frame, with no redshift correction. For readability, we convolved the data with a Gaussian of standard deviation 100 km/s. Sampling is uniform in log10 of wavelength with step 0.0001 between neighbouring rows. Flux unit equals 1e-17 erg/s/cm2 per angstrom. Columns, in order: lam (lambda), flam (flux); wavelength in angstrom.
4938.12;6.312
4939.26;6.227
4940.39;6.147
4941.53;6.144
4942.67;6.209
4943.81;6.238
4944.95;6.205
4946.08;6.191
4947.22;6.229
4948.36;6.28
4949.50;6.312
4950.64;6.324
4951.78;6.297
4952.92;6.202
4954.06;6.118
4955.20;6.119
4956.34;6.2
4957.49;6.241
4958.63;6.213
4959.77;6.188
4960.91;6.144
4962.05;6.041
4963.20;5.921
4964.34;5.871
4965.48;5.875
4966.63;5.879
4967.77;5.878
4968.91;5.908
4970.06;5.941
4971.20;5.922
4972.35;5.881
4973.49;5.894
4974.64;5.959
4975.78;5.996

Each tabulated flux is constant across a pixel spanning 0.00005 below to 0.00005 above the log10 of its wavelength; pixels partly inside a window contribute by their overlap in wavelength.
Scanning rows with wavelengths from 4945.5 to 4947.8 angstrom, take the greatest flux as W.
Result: 6.229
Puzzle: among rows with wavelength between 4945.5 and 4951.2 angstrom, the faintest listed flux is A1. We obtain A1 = 6.191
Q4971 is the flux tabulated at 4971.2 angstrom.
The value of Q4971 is 5.922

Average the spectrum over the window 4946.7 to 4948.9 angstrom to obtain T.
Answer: 6.25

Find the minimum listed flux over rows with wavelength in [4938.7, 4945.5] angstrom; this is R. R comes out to 6.144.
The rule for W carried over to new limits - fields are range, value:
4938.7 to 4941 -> 6.227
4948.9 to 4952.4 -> 6.324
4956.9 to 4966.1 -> 6.241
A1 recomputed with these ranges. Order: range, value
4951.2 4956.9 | 6.118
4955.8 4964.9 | 5.871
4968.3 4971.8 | 5.908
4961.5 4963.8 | 5.921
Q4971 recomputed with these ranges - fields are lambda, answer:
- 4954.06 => 6.118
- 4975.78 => 5.996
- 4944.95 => 6.205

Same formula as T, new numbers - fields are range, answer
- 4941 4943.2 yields 6.17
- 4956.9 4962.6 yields 6.17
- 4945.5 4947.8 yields 6.23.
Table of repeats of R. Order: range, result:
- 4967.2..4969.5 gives 5.878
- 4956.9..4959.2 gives 6.213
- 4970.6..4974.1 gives 5.881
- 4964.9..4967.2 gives 5.875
